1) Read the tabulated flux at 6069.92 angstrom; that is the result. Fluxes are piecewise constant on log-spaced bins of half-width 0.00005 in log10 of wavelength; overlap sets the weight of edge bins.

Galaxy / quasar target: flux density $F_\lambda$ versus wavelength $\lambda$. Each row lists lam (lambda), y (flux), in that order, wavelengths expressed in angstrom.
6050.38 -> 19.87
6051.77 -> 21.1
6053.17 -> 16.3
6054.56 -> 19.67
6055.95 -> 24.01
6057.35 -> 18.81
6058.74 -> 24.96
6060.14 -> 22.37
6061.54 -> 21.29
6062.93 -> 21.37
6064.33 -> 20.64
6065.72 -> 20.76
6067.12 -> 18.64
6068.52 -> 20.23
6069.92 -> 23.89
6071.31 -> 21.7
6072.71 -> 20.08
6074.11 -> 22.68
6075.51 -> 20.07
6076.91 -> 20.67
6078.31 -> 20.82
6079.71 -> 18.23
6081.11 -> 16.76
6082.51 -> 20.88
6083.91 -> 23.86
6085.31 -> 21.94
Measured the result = 23.89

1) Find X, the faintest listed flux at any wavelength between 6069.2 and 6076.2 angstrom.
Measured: 20.07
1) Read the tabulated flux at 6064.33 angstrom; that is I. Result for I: 20.64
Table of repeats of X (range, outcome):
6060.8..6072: 18.64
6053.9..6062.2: 18.81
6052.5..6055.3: 16.3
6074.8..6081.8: 16.76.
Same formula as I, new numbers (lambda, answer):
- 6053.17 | 16.3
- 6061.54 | 21.29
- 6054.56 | 19.67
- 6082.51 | 20.88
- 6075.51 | 20.07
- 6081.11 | 16.76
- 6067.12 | 18.64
